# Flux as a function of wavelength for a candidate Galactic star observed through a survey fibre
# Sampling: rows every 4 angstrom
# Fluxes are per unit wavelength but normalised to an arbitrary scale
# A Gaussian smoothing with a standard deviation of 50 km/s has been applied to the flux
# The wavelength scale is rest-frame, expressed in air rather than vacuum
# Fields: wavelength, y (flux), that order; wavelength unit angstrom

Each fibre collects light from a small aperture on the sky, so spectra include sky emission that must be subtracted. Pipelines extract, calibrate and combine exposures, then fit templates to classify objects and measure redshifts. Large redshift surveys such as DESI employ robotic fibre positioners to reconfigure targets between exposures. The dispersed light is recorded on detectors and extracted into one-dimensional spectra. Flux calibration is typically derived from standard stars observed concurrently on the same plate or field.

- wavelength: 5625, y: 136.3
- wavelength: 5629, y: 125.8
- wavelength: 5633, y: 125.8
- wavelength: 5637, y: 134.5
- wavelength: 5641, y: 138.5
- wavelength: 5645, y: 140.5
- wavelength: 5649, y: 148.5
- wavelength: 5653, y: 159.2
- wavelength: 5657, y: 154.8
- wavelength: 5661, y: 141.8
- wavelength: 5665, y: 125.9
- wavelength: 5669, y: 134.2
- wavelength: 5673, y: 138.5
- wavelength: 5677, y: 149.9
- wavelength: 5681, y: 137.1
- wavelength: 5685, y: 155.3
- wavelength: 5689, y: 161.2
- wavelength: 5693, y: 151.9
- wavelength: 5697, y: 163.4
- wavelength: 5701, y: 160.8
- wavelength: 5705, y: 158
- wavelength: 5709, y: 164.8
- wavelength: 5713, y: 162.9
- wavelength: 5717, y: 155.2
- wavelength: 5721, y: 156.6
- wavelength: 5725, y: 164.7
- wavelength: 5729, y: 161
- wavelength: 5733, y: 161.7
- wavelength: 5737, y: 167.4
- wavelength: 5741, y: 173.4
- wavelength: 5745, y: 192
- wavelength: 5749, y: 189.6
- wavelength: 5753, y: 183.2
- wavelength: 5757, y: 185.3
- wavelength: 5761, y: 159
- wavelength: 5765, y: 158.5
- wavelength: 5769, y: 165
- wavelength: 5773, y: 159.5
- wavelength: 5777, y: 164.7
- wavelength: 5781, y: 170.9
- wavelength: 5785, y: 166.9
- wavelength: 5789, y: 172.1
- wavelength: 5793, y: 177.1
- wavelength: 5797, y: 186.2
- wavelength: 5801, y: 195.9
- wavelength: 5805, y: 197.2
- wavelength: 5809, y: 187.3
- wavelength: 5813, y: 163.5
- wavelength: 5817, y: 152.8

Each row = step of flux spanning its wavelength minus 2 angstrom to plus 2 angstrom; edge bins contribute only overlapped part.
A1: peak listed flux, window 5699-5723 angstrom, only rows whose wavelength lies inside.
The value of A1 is 164.8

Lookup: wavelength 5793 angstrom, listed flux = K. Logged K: 177.1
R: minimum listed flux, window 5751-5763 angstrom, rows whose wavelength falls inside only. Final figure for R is 159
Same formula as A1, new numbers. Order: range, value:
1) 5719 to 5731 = 164.7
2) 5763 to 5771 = 165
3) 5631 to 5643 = 138.5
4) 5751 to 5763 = 185.3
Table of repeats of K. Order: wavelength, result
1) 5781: 170.9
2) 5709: 164.8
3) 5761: 159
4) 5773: 159.5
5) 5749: 189.6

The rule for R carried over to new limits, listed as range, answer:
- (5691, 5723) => 151.9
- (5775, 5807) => 164.7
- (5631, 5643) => 125.8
